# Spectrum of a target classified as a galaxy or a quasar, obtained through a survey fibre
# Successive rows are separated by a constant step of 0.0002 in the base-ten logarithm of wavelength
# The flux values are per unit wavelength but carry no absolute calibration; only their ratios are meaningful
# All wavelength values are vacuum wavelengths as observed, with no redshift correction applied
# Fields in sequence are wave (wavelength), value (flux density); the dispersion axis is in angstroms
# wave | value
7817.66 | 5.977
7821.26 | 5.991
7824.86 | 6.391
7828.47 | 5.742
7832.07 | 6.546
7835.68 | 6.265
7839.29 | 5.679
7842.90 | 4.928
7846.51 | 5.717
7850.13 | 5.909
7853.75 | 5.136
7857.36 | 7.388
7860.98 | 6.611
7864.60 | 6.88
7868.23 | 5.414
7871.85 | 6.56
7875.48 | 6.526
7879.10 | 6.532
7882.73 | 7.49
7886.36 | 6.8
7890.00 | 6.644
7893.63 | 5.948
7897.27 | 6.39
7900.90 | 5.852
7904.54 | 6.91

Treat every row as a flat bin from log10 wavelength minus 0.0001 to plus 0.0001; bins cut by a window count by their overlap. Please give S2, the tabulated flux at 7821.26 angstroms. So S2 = 5.991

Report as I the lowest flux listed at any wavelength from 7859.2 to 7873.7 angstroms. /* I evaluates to 5.414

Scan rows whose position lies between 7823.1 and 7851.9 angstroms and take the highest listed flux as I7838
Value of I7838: 6.546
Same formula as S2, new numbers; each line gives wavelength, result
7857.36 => 7.388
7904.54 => 6.91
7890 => 6.644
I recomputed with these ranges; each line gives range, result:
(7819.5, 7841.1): 5.679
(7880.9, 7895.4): 5.948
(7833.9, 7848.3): 4.928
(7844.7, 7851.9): 5.717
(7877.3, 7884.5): 6.532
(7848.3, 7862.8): 5.136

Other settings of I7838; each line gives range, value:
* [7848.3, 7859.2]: 7.388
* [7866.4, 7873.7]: 6.56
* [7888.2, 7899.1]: 6.644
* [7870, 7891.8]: 7.49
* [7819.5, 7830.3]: 6.391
